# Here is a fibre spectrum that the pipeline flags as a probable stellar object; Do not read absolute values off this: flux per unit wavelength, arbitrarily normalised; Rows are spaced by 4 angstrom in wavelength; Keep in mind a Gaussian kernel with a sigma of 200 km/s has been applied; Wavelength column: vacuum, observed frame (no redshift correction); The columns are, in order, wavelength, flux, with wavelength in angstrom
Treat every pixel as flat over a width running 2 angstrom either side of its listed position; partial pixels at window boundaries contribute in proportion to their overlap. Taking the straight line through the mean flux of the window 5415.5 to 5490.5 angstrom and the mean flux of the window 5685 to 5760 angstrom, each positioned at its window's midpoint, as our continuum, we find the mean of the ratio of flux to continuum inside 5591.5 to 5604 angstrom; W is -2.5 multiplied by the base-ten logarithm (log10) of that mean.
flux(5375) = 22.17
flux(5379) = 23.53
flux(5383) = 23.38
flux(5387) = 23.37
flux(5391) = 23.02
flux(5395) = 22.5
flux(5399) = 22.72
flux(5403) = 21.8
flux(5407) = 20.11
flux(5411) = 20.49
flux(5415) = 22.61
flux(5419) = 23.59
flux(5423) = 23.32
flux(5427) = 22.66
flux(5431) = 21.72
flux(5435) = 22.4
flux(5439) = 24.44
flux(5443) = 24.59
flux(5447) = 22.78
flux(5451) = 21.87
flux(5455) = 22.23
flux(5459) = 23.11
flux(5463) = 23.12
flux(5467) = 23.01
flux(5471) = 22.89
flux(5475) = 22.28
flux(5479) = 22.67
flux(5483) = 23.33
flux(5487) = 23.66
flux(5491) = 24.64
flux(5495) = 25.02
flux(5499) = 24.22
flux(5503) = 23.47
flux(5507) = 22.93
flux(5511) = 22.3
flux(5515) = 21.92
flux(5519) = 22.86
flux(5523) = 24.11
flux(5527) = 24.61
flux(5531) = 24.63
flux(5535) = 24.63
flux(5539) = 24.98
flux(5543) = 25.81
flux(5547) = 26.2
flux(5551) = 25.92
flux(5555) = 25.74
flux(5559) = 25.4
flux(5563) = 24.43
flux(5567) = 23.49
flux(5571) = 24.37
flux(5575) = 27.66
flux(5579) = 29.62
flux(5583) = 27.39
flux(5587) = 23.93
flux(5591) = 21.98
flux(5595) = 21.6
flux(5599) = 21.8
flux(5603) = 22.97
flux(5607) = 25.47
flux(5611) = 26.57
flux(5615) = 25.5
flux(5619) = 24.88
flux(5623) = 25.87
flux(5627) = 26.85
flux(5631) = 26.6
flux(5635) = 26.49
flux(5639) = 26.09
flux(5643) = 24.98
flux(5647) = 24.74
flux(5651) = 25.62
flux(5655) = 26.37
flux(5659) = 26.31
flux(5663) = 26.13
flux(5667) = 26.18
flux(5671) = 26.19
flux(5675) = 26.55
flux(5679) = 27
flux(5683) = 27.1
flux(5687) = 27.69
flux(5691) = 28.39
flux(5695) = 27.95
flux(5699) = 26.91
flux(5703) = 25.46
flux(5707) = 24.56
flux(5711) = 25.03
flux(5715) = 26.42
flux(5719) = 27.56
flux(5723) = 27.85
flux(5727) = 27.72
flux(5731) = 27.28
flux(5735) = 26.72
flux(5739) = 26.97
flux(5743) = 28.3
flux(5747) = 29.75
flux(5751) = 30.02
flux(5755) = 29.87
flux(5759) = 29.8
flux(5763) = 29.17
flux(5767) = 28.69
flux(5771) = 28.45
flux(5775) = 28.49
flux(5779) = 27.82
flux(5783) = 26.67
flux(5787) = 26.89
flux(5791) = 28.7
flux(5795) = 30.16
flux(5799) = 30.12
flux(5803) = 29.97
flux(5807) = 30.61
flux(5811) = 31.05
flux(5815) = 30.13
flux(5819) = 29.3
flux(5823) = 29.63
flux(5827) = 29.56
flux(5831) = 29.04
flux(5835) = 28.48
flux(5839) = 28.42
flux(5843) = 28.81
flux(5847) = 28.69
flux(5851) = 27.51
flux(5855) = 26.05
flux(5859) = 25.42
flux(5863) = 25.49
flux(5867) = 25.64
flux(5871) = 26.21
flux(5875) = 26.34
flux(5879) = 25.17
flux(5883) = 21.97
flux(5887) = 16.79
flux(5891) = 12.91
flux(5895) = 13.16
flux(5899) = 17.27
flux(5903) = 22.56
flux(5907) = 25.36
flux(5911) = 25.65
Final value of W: 0.16 mag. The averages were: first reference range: 23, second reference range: 27.6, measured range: 22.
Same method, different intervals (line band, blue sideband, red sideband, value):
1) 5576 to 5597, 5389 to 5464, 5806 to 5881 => -0.018 mag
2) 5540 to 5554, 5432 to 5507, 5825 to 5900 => -0.104 mag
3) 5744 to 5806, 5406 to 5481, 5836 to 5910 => -0.232 mag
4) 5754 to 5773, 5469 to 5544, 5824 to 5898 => -0.192 mag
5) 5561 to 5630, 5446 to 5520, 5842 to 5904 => -0.087 mag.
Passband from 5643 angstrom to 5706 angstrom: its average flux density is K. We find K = 26.5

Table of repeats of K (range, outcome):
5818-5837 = 29.2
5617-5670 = 25.9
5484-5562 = 24.4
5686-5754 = 27.4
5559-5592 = 25.5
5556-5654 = 25.2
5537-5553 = 25.7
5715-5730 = 27.5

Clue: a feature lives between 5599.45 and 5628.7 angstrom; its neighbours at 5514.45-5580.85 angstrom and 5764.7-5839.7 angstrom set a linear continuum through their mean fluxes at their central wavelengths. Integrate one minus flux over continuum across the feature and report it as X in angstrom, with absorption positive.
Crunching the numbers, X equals 1.0 angstrom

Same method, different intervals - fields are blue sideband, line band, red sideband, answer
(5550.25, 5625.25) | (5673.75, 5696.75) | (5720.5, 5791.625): -0.5 angstrom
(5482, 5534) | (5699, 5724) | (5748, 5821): 1.5 angstrom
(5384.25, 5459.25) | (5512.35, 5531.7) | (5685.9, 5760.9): 0.6 angstrom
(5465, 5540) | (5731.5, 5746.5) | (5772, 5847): 0.1 angstrom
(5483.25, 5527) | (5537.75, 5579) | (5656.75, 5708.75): -1.9 angstrom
